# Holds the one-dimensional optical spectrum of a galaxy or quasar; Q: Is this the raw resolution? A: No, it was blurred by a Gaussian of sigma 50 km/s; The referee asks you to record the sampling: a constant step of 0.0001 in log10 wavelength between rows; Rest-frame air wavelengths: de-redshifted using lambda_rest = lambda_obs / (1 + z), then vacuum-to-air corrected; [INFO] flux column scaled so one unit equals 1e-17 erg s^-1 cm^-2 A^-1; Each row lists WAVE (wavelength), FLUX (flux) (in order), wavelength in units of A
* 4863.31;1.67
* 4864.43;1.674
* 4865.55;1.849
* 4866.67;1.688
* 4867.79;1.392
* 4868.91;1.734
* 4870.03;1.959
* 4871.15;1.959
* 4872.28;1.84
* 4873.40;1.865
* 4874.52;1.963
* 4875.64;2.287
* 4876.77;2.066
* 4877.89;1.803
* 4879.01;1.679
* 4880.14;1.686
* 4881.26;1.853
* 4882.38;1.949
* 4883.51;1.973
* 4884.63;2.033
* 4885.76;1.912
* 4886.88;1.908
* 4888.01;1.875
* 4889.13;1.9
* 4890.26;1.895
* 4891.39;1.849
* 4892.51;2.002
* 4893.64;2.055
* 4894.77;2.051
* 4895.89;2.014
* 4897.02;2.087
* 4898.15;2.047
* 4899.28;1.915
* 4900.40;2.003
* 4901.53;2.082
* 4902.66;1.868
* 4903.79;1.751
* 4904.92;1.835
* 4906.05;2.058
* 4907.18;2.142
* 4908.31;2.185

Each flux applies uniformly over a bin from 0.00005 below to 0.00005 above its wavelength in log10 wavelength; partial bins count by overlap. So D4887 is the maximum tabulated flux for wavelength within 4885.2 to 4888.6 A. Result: 1.912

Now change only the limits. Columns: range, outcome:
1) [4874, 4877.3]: 2.287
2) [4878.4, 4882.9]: 1.949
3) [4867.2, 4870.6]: 1.959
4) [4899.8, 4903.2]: 2.082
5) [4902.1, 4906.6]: 2.058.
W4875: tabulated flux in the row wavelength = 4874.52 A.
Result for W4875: 1.963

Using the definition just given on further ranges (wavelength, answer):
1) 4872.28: 1.84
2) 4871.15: 1.959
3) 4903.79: 1.751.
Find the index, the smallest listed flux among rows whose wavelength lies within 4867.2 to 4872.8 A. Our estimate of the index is 1.392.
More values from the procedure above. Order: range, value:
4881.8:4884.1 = 1.949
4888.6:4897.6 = 1.849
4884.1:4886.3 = 1.912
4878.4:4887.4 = 1.679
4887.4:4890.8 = 1.875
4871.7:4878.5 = 1.803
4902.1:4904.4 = 1.751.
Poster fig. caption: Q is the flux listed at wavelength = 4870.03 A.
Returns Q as 1.959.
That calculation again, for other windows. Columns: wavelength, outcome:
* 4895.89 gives 2.014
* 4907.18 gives 2.142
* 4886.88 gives 1.908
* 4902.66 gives 1.868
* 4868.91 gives 1.734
